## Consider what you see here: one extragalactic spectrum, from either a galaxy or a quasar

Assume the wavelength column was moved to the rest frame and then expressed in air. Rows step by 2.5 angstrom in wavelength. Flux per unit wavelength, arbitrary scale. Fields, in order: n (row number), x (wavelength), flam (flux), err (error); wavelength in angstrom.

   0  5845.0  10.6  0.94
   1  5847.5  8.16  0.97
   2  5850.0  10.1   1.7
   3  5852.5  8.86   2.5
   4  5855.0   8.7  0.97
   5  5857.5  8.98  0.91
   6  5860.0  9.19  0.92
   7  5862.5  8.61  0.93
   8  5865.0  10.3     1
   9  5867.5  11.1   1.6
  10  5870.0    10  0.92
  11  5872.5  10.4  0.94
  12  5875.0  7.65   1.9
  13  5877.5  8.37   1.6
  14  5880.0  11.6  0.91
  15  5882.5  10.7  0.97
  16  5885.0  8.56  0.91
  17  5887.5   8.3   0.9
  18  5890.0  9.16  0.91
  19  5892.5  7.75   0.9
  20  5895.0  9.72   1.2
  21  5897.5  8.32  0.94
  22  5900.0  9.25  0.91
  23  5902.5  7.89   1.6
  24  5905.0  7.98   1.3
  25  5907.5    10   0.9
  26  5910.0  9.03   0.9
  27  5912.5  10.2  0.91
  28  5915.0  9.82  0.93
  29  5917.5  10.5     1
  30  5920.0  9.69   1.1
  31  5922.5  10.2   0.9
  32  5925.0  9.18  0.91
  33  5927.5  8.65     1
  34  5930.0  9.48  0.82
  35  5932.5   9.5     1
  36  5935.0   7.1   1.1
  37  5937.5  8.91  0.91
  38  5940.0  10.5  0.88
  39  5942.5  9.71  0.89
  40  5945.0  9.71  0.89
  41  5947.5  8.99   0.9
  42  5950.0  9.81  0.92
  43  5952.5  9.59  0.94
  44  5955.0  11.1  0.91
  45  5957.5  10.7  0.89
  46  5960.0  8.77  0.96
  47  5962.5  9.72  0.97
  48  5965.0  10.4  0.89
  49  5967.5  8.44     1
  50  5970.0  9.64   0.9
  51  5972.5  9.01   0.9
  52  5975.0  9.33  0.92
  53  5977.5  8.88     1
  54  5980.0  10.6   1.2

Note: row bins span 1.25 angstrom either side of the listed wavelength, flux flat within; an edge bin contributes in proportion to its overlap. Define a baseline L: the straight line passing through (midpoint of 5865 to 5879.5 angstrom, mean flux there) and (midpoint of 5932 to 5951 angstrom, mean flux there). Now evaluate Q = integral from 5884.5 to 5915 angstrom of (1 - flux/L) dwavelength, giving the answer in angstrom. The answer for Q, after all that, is 2.0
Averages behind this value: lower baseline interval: 9.68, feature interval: 8.89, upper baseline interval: 9.26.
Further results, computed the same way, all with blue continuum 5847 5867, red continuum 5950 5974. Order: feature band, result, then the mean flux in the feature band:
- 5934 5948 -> 0.6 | 9.2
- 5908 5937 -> 0.4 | 9.4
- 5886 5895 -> 0.8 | 8.59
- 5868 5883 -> -0.8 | 9.81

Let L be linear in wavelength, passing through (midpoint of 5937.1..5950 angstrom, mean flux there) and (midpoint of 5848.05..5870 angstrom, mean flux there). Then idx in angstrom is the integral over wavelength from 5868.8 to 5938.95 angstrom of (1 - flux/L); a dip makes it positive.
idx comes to 2.5 angstrom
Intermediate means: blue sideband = 9.47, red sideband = 9.63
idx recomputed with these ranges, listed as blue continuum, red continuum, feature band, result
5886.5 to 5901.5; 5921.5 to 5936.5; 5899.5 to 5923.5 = -1.57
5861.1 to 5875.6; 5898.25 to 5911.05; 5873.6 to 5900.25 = 0.68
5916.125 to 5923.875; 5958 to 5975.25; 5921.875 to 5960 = 1.06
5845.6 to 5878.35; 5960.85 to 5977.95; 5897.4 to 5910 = 0.76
